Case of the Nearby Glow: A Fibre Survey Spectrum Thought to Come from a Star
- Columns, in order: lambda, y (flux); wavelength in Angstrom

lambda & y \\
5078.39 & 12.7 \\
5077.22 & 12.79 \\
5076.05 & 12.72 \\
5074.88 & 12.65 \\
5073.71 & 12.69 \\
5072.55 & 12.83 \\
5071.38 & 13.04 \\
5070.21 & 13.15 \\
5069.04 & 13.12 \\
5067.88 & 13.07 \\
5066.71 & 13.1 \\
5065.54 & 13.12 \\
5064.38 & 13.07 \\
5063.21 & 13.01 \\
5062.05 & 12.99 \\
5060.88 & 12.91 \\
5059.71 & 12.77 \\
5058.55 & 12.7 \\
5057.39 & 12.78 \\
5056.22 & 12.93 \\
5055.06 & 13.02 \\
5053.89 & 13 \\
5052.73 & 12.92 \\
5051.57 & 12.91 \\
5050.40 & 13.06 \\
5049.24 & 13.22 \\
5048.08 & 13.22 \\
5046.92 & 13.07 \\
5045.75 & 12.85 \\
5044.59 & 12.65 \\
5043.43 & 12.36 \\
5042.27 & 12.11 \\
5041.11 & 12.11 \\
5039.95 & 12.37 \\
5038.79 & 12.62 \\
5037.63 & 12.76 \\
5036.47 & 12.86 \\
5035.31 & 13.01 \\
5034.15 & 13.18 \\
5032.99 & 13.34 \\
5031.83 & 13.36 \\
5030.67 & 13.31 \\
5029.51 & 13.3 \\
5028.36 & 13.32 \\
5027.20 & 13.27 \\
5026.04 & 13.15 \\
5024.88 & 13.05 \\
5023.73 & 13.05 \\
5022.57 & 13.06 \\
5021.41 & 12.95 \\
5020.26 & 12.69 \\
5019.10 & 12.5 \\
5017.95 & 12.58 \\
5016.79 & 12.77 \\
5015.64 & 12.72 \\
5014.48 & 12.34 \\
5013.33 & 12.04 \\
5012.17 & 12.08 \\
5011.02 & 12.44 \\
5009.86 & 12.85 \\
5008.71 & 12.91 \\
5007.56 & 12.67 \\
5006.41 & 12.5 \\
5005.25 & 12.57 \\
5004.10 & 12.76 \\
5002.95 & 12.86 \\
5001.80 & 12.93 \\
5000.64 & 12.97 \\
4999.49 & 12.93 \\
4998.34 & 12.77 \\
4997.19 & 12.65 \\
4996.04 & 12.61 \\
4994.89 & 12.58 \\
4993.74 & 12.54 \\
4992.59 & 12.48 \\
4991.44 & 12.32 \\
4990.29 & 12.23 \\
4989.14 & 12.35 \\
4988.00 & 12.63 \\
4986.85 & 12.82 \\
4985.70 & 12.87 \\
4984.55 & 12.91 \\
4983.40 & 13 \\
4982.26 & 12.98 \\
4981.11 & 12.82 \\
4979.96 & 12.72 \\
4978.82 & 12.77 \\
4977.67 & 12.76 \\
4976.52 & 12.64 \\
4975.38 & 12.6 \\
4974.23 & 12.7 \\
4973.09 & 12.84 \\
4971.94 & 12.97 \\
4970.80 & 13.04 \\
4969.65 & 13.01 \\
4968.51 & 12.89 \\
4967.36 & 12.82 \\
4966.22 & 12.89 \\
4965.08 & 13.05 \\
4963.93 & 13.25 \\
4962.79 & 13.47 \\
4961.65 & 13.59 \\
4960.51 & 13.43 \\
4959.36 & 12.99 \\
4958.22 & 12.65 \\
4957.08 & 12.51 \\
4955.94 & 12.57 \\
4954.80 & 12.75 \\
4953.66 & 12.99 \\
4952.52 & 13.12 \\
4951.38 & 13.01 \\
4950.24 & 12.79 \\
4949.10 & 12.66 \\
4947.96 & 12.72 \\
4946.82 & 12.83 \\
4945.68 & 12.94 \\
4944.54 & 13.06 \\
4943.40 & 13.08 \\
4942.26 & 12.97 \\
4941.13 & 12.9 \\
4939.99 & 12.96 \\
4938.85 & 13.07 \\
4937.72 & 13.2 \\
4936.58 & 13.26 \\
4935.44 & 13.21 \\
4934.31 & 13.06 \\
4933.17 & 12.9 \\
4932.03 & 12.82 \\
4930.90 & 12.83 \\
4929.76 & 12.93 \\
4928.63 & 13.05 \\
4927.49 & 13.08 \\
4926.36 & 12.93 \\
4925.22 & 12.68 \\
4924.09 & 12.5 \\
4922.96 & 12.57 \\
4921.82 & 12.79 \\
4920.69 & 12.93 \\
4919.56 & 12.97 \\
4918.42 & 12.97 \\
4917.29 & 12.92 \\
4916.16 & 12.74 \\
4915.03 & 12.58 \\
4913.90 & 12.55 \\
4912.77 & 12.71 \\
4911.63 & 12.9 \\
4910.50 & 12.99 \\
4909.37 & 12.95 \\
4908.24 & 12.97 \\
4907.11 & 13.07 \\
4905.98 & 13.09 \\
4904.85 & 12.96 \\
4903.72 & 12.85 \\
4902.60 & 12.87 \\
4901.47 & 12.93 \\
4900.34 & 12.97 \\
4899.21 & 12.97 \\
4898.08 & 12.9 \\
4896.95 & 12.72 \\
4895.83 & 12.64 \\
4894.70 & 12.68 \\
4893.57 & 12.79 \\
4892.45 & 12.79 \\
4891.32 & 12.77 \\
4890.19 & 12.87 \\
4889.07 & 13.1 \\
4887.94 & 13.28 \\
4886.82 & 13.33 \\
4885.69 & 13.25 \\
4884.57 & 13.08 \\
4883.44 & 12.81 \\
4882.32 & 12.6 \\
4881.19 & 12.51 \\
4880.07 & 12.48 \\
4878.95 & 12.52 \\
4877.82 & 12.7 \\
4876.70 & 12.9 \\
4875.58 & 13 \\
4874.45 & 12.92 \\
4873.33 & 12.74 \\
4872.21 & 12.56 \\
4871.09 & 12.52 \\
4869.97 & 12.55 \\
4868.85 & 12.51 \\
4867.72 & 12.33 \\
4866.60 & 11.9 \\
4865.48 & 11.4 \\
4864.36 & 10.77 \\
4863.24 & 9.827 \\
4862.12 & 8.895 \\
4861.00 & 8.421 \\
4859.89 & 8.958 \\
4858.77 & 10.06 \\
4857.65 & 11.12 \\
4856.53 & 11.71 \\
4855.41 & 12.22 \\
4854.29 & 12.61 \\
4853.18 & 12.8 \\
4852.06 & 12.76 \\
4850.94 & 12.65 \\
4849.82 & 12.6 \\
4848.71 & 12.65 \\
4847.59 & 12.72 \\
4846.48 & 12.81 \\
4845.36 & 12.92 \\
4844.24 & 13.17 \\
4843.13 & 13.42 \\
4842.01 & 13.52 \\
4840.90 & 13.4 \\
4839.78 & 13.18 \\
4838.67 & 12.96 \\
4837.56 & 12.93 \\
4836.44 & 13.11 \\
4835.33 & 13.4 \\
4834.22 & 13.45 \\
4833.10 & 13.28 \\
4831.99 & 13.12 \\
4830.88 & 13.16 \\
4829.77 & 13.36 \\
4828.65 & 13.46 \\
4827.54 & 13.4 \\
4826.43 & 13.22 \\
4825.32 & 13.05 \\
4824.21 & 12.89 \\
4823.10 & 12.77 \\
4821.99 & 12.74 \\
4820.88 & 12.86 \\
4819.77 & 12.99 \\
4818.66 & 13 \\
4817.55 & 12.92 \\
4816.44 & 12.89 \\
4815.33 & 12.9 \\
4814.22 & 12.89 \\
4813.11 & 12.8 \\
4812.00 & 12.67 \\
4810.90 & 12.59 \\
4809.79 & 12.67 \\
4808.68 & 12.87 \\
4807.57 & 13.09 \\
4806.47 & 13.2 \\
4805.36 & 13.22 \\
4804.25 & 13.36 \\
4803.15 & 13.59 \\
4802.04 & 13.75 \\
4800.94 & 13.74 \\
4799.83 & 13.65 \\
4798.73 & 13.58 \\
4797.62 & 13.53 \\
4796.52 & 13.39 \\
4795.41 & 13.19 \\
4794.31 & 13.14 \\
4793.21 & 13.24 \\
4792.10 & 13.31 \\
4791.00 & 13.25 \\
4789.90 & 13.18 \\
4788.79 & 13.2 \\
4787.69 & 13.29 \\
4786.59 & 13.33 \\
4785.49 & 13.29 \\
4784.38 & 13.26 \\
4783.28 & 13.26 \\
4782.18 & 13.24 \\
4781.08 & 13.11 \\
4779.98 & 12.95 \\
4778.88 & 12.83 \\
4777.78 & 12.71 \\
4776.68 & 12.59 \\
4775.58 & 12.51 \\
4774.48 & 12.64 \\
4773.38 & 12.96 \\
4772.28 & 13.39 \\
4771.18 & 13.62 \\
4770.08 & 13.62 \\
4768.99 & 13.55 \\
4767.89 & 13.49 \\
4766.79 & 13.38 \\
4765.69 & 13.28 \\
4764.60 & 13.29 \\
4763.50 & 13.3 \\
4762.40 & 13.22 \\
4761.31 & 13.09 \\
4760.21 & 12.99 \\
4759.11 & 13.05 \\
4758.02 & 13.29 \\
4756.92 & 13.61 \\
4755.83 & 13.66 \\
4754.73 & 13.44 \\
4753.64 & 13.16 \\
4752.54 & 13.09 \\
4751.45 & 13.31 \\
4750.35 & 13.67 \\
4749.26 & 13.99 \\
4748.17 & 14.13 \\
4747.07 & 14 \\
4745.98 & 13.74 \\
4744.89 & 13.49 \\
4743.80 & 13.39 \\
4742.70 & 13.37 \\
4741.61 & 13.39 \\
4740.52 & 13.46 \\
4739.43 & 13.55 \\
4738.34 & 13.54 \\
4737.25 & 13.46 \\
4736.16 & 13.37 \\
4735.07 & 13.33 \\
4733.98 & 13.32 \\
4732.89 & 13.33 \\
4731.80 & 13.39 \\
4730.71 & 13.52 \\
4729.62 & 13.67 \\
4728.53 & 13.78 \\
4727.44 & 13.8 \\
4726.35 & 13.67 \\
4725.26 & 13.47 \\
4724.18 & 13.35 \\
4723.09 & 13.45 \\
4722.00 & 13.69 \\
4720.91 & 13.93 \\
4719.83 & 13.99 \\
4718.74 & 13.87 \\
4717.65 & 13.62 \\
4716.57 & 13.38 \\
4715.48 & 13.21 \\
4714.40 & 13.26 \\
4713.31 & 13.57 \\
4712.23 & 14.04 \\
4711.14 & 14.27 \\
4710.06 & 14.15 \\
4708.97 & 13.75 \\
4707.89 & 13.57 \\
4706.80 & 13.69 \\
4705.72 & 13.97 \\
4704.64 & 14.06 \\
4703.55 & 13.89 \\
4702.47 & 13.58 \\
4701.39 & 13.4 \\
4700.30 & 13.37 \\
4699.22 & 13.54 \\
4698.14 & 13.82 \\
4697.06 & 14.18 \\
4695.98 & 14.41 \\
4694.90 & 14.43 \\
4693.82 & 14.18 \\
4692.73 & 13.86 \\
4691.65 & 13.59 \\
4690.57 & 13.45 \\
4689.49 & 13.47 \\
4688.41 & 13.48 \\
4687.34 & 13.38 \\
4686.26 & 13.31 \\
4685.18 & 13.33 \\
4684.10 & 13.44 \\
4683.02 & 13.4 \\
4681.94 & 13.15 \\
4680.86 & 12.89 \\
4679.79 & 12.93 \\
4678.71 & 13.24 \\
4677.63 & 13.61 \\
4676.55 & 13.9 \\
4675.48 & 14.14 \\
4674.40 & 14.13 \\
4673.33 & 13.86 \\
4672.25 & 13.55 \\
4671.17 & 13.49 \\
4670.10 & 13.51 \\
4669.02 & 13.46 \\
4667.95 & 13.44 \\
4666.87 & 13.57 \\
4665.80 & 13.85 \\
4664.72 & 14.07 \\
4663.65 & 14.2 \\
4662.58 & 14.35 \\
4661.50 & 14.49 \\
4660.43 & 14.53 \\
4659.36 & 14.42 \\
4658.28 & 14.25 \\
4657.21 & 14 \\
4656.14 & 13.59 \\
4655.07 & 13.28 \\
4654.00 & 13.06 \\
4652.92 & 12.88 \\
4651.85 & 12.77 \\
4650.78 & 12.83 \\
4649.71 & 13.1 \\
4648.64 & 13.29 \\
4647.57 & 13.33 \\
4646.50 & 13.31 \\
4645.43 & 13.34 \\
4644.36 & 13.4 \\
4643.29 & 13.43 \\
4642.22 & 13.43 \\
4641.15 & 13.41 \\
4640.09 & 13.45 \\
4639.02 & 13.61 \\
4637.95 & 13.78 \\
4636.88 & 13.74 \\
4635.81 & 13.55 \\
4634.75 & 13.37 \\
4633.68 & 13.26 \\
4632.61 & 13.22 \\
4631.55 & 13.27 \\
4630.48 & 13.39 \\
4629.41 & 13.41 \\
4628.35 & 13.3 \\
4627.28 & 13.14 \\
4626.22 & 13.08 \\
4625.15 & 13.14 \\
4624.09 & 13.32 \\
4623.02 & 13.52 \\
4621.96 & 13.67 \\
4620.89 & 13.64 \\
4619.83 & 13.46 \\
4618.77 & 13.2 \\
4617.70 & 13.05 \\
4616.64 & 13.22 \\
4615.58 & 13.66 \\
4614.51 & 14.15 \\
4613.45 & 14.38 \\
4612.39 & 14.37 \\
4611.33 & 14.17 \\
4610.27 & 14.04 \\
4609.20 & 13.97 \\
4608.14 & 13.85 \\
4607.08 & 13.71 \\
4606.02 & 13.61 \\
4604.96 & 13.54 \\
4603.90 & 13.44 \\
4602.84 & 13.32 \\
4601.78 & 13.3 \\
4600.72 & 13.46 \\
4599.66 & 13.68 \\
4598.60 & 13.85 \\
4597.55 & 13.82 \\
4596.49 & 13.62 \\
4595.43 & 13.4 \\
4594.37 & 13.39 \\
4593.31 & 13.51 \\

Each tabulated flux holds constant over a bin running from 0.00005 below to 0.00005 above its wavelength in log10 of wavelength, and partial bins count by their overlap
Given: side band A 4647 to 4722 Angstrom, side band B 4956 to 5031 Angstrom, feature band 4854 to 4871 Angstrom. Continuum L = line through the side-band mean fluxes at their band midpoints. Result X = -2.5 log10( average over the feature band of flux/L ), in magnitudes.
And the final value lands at 0.192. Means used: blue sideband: 13.7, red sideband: 12.8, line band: 11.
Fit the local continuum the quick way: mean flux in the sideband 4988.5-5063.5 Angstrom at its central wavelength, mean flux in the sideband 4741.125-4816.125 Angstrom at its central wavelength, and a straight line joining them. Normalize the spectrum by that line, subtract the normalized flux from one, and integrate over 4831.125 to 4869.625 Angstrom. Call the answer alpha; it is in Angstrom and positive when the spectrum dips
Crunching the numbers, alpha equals 2.8 Angstrom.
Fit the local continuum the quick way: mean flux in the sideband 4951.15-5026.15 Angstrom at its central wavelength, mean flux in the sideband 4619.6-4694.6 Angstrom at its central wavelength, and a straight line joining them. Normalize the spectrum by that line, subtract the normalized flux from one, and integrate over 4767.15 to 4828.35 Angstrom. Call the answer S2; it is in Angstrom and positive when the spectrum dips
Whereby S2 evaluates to 0.35 Angstrom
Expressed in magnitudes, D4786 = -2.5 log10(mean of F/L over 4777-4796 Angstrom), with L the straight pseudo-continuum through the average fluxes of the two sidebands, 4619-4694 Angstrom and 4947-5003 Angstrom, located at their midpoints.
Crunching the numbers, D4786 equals 0.01 mag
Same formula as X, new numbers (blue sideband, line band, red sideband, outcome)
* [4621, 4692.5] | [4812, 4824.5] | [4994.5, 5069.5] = 0.030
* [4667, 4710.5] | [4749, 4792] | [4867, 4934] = 0.008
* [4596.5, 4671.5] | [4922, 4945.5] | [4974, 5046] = -0.003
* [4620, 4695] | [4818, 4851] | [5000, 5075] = 0.011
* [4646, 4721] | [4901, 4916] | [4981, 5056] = 0.016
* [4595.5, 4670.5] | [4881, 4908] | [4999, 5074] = 0.016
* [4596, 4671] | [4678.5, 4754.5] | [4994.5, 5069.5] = -0.014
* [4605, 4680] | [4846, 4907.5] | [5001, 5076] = 0.070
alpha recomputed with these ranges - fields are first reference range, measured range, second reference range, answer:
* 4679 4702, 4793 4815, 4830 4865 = -1.1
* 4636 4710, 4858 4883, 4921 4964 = 2.7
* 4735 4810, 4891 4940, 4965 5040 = 0.4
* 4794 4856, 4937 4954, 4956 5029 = -0.1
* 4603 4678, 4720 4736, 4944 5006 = -0.2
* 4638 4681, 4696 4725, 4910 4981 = -0.5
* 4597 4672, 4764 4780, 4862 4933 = 0.0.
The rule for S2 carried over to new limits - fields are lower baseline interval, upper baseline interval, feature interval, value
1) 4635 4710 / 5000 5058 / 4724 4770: 0.0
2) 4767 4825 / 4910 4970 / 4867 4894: 0.5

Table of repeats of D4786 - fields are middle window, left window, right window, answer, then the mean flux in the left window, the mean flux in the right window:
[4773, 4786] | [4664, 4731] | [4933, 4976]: 0.04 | 13.7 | 13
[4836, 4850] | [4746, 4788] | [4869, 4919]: 0.00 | 13.3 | 12.8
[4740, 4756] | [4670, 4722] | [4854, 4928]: -0.02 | 13.7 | 12.4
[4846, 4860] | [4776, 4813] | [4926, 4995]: 0.09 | 13.2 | 12.9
